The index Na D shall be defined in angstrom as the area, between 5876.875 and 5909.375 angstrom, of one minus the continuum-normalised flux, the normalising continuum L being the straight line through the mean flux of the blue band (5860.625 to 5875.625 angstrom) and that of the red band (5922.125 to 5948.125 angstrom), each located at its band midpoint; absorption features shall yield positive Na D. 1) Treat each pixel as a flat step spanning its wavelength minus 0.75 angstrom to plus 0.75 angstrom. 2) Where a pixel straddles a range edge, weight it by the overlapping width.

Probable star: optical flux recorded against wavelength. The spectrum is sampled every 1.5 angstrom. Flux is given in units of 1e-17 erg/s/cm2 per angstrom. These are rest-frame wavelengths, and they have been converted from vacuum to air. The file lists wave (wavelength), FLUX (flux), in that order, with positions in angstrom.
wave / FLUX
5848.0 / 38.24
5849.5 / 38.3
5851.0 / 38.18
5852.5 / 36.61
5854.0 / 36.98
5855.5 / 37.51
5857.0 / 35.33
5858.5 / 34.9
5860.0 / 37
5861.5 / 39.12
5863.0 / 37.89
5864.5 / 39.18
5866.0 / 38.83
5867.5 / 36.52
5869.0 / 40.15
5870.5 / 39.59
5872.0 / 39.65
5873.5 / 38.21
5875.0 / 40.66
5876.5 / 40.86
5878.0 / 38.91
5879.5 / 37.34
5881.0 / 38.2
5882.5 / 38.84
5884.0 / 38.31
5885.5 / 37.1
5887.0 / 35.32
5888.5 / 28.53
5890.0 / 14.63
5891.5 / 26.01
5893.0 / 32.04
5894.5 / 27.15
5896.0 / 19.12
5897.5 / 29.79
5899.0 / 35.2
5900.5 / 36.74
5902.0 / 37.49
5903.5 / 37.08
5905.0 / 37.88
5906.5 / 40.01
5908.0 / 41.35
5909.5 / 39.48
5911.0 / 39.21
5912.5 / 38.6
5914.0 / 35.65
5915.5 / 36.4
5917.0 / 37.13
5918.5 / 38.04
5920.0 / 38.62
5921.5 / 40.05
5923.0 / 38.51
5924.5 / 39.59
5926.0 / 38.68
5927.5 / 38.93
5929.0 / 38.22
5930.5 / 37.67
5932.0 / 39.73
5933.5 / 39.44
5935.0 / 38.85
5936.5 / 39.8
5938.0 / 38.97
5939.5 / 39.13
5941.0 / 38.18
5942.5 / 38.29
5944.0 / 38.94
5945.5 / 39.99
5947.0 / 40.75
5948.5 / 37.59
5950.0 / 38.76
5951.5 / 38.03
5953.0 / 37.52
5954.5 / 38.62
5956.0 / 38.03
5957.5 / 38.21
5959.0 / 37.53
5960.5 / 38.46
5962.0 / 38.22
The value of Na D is 4.3 angstrom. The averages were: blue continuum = 38.9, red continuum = 39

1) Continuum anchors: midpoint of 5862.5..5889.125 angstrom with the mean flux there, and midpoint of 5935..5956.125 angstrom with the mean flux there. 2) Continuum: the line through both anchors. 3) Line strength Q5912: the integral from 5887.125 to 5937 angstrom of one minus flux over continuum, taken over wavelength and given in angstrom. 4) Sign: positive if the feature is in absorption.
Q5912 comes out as 3.69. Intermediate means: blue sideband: 38.1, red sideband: 38.8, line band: 35.6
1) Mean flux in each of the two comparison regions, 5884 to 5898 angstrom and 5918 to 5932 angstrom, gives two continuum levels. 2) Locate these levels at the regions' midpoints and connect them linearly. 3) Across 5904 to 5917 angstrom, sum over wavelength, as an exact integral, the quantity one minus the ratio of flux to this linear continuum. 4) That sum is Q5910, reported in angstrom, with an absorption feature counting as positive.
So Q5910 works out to -1.6 angstrom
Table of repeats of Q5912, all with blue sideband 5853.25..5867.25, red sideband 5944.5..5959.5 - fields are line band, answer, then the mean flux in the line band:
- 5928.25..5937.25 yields -0.2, 39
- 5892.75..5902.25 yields 1.8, 30.7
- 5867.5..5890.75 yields 0.7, 36.4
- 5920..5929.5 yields -0.2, 39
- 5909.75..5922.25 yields 0.0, 38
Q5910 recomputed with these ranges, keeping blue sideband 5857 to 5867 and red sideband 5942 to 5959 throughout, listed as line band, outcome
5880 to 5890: 0.9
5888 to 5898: 3.4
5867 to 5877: -0.5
